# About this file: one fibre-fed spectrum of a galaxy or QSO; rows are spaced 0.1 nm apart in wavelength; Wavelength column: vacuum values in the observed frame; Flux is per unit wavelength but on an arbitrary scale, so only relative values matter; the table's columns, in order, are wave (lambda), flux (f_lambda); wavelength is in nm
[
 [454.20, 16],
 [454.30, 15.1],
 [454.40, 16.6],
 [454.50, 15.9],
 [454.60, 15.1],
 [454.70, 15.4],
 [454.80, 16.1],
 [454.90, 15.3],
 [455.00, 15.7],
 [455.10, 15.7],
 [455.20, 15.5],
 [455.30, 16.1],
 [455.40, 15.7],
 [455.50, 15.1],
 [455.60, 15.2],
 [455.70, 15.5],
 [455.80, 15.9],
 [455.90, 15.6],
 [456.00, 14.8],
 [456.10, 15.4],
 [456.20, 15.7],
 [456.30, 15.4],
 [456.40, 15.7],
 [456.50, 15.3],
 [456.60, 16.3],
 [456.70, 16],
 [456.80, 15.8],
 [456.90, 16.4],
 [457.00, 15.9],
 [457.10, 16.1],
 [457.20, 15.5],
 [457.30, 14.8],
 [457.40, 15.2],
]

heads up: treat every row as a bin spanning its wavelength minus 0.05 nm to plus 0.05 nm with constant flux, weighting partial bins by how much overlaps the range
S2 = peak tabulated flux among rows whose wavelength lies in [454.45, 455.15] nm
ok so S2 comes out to 16.1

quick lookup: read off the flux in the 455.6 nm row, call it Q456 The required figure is 15.2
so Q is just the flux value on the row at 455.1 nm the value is 15.7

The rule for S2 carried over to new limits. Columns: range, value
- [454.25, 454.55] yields 16.6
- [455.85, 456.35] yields 15.7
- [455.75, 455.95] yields 15.9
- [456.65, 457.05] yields 16.4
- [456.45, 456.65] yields 16.3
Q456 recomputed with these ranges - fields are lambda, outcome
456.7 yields 16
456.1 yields 15.4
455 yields 15.7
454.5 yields 15.9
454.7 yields 15.4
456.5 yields 15.3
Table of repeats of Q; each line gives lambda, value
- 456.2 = 15.7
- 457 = 15.9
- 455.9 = 15.6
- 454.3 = 15.1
